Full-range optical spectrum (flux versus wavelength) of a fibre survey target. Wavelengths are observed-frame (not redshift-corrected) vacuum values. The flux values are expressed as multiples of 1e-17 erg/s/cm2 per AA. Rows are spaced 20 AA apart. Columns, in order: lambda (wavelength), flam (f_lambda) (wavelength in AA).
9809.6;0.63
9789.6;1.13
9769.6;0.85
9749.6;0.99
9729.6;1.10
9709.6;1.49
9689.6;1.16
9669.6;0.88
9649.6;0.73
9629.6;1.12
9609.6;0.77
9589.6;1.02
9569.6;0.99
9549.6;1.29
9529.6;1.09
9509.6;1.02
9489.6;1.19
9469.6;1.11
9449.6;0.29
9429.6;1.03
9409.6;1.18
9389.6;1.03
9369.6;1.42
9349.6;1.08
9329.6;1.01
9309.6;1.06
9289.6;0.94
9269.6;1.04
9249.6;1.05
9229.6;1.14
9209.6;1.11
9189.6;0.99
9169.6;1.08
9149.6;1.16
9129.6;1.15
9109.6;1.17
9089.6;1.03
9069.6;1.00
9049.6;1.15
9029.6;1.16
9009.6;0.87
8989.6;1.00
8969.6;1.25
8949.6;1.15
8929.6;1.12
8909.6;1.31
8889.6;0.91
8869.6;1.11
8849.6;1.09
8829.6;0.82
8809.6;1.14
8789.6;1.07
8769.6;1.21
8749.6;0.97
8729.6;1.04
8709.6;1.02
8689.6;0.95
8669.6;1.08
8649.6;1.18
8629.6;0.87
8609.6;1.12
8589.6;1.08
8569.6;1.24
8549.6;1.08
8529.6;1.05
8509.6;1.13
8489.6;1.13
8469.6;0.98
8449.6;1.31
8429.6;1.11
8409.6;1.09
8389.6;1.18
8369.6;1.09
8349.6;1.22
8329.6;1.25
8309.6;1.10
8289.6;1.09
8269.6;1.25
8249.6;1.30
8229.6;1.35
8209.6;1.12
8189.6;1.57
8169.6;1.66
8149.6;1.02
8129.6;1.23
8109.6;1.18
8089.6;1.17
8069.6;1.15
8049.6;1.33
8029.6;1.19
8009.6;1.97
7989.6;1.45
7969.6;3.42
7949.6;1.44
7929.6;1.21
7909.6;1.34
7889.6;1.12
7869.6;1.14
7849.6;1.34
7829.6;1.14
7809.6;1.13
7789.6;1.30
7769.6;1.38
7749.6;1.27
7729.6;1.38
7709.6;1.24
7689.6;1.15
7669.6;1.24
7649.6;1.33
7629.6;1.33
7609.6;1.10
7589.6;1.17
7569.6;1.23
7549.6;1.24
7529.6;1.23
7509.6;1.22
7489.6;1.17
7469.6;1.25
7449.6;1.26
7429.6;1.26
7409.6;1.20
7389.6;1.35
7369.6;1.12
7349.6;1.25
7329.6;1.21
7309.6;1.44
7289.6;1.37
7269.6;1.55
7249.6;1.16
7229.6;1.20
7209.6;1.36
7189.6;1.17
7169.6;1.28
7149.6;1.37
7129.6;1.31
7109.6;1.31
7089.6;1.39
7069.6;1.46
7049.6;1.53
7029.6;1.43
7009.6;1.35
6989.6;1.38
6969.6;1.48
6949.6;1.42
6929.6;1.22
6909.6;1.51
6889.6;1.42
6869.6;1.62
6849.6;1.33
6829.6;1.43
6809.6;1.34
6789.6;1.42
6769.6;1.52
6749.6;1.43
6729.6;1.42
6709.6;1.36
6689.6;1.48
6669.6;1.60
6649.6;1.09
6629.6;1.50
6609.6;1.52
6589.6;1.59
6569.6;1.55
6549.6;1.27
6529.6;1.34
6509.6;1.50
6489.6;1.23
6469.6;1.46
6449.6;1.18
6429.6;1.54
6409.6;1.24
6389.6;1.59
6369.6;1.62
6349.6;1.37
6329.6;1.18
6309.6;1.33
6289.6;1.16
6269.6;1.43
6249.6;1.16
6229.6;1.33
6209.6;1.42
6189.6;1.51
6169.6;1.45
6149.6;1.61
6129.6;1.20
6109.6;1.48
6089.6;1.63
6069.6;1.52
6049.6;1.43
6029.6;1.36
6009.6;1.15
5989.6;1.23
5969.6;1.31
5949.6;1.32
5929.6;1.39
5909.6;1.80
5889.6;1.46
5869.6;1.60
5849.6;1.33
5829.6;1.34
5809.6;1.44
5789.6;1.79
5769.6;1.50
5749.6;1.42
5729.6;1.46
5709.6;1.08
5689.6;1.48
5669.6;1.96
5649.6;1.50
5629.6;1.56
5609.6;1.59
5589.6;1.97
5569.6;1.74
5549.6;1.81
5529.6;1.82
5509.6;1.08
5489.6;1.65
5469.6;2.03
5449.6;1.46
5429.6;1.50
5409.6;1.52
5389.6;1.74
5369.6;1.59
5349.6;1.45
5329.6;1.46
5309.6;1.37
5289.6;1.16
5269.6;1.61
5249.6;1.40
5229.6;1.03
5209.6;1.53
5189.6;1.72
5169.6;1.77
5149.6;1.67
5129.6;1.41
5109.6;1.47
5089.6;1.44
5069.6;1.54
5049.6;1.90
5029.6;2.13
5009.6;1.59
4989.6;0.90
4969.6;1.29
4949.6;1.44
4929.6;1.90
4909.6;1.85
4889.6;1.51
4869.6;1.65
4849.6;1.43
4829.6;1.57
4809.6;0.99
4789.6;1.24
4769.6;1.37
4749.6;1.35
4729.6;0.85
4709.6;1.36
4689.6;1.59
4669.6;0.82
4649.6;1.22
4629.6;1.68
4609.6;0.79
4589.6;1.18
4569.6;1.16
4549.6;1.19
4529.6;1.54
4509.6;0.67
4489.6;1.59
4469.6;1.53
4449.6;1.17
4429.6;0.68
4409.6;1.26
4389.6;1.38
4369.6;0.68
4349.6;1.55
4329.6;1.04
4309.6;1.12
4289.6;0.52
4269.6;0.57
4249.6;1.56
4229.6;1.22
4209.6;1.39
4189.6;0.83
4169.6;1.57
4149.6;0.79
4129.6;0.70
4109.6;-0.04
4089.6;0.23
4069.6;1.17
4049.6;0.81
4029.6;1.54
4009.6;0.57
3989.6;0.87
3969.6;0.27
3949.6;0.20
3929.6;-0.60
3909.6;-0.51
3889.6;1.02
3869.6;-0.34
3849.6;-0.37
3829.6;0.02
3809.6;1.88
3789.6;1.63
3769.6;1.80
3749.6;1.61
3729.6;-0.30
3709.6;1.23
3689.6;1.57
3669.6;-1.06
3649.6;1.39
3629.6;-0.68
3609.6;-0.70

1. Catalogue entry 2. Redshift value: 0.22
